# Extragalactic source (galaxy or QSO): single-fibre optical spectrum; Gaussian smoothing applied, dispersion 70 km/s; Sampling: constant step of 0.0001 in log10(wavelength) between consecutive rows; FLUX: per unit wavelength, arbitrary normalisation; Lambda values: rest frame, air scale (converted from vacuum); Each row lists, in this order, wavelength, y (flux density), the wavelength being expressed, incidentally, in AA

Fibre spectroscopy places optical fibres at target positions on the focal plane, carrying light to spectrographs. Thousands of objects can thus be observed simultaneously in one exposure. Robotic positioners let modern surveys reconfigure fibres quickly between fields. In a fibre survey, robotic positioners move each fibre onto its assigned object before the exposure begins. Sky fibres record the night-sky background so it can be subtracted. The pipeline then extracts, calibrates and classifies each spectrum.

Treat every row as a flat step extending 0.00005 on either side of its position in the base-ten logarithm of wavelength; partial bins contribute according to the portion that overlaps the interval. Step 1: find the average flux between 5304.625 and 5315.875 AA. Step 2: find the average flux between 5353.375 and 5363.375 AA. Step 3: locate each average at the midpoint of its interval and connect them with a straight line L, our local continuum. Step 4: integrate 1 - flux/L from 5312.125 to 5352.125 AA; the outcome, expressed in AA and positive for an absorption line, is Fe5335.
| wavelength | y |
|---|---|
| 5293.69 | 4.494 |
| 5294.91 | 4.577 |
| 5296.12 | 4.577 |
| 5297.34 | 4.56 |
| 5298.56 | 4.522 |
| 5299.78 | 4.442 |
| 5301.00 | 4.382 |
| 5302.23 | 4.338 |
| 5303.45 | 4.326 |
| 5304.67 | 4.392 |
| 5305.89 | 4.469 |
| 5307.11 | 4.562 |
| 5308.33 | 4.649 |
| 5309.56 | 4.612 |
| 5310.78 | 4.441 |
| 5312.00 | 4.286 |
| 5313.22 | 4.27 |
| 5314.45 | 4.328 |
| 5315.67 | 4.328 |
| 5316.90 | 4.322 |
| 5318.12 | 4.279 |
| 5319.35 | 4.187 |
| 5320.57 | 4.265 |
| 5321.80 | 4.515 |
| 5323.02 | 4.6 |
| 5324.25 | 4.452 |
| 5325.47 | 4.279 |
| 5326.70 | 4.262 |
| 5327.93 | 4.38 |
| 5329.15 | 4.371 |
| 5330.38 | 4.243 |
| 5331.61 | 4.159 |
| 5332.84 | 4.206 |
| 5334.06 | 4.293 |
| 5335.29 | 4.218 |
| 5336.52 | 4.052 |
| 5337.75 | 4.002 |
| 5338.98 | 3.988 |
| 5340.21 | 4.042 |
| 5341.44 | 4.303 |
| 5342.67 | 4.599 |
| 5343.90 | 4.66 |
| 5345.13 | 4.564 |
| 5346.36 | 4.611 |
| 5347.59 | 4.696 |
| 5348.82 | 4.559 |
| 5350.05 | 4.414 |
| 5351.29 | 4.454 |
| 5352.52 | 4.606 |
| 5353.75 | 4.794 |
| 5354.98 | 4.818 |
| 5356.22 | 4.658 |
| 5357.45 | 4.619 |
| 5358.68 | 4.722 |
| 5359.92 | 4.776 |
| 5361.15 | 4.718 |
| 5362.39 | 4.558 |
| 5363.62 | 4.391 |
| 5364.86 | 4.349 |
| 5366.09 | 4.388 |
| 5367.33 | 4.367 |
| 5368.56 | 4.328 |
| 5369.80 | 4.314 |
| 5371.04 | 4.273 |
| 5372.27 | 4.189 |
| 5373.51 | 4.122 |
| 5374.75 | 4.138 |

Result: 1.9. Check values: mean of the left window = 4.44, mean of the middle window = 4.34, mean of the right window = 4.69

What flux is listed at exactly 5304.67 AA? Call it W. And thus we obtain 4.392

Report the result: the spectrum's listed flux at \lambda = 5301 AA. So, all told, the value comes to 4.382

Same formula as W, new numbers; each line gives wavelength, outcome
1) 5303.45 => 4.326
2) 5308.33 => 4.649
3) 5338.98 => 3.988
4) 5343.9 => 4.66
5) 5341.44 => 4.303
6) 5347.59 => 4.696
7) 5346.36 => 4.611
